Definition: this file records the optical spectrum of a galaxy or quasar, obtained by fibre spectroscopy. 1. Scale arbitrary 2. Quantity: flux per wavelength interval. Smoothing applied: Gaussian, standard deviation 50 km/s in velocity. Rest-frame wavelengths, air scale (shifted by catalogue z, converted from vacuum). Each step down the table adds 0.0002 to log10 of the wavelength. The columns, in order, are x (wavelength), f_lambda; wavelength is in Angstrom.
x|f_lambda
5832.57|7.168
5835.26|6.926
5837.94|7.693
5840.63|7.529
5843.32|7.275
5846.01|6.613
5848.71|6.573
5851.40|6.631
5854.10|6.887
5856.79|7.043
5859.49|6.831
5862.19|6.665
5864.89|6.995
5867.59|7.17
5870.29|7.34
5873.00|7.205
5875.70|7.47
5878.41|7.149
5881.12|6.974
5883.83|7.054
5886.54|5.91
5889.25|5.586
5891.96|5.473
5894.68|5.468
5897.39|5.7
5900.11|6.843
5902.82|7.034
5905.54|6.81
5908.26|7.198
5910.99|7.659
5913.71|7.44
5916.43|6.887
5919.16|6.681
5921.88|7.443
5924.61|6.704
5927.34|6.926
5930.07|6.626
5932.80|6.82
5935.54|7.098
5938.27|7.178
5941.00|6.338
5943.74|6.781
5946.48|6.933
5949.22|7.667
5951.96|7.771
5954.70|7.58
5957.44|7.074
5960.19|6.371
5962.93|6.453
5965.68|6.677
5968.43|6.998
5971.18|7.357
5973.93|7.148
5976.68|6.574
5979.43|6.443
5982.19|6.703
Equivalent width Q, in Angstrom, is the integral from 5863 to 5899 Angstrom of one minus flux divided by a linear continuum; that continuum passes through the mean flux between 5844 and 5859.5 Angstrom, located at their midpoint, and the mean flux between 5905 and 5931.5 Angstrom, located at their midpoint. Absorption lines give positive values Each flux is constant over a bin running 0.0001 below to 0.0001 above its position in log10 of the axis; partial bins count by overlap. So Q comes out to 1.6 Angstrom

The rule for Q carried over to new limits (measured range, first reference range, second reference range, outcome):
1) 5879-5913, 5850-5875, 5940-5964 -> 2.4 Angstrom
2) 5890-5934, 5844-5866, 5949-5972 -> 1.4 Angstrom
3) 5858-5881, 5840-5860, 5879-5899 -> -2.2 Angstrom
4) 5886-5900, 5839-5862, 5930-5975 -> 2.5 Angstrom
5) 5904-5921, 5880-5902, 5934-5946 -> -1.8 Angstrom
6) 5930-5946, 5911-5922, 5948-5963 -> 0.8 Angstrom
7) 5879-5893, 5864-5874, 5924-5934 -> 1.6 Angstrom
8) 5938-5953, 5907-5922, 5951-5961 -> 0.3 Angstrom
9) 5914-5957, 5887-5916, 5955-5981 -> -2.4 Angstrom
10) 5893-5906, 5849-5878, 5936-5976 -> 1.3 Angstrom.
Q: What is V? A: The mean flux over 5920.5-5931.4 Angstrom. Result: 6.93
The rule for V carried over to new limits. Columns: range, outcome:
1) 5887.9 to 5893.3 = 5.53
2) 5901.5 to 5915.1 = 7.23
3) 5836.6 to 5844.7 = 7.5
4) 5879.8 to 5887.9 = 6.64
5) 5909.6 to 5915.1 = 7.54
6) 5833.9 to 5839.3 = 7.31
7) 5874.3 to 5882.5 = 7.2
